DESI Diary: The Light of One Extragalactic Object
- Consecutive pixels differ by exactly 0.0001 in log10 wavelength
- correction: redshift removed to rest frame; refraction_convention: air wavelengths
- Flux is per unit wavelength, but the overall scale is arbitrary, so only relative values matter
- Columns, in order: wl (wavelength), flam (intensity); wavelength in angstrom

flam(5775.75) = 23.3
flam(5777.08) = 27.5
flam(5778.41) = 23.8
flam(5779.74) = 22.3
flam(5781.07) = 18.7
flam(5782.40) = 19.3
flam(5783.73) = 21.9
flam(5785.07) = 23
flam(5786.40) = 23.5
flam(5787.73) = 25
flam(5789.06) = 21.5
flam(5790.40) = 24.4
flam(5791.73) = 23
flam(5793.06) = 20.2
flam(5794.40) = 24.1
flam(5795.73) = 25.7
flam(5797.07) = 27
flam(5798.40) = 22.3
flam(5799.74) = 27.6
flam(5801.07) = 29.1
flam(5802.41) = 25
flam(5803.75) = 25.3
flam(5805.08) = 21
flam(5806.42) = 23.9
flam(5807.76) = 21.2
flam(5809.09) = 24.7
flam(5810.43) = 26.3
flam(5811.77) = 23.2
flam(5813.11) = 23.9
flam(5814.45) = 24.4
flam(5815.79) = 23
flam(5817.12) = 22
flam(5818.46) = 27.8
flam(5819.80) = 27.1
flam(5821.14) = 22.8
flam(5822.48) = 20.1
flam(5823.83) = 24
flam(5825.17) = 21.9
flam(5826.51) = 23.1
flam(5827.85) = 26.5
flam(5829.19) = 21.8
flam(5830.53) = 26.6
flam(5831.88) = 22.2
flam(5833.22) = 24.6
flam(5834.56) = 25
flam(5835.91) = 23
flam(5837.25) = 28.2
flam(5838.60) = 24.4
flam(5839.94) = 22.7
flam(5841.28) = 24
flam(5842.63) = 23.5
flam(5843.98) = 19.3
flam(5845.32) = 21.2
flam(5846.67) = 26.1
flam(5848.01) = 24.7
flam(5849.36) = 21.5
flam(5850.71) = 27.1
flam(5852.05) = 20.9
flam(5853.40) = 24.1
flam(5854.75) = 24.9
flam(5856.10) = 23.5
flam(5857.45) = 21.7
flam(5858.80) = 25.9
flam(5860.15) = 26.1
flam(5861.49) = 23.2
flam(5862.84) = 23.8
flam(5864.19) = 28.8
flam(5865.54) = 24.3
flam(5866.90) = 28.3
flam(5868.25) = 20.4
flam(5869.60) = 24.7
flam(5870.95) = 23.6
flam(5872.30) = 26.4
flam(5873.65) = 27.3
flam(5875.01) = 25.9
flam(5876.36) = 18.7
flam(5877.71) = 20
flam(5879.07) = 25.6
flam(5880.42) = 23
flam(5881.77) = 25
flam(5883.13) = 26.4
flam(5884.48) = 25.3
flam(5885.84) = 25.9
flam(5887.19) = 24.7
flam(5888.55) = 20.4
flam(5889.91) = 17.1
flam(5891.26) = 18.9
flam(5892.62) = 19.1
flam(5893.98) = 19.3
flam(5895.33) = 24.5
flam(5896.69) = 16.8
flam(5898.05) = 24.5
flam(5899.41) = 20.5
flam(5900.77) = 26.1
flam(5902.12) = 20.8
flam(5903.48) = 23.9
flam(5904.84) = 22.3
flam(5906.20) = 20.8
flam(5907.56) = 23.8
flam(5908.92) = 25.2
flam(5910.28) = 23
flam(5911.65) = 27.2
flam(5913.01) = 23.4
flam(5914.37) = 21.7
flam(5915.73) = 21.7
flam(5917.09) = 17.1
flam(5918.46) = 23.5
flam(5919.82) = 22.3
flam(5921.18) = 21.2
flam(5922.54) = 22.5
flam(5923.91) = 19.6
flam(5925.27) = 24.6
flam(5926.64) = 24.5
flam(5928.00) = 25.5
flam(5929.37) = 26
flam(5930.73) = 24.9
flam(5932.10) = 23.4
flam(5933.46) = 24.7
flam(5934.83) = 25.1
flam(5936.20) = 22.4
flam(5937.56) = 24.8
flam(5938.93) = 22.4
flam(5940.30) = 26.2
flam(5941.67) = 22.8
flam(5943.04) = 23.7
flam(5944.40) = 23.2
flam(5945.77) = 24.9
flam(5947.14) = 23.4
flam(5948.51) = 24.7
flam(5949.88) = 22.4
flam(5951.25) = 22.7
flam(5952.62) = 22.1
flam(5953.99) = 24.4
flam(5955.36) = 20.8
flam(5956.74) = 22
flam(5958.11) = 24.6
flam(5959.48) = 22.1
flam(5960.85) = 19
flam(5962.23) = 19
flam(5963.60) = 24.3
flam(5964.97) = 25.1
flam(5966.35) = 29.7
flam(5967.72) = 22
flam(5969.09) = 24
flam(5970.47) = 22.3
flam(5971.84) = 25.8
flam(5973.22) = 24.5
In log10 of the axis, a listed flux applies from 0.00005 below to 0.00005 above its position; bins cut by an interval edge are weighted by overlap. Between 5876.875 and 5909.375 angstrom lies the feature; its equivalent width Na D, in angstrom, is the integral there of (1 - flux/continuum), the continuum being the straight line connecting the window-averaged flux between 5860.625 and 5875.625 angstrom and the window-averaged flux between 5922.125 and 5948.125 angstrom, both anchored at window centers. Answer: 3.0 angstrom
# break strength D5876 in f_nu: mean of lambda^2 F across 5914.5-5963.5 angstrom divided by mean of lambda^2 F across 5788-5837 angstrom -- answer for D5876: 1.0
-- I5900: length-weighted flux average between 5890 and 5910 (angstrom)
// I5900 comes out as 21.8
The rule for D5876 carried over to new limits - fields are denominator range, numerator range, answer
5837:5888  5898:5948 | 0.98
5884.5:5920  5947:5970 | 1.06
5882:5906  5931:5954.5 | 1.09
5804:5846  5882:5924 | 0.97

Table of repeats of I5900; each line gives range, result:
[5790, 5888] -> 24.2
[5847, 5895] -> 23.6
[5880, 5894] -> 22.4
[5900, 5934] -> 23.2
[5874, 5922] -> 22.5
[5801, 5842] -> 24.1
